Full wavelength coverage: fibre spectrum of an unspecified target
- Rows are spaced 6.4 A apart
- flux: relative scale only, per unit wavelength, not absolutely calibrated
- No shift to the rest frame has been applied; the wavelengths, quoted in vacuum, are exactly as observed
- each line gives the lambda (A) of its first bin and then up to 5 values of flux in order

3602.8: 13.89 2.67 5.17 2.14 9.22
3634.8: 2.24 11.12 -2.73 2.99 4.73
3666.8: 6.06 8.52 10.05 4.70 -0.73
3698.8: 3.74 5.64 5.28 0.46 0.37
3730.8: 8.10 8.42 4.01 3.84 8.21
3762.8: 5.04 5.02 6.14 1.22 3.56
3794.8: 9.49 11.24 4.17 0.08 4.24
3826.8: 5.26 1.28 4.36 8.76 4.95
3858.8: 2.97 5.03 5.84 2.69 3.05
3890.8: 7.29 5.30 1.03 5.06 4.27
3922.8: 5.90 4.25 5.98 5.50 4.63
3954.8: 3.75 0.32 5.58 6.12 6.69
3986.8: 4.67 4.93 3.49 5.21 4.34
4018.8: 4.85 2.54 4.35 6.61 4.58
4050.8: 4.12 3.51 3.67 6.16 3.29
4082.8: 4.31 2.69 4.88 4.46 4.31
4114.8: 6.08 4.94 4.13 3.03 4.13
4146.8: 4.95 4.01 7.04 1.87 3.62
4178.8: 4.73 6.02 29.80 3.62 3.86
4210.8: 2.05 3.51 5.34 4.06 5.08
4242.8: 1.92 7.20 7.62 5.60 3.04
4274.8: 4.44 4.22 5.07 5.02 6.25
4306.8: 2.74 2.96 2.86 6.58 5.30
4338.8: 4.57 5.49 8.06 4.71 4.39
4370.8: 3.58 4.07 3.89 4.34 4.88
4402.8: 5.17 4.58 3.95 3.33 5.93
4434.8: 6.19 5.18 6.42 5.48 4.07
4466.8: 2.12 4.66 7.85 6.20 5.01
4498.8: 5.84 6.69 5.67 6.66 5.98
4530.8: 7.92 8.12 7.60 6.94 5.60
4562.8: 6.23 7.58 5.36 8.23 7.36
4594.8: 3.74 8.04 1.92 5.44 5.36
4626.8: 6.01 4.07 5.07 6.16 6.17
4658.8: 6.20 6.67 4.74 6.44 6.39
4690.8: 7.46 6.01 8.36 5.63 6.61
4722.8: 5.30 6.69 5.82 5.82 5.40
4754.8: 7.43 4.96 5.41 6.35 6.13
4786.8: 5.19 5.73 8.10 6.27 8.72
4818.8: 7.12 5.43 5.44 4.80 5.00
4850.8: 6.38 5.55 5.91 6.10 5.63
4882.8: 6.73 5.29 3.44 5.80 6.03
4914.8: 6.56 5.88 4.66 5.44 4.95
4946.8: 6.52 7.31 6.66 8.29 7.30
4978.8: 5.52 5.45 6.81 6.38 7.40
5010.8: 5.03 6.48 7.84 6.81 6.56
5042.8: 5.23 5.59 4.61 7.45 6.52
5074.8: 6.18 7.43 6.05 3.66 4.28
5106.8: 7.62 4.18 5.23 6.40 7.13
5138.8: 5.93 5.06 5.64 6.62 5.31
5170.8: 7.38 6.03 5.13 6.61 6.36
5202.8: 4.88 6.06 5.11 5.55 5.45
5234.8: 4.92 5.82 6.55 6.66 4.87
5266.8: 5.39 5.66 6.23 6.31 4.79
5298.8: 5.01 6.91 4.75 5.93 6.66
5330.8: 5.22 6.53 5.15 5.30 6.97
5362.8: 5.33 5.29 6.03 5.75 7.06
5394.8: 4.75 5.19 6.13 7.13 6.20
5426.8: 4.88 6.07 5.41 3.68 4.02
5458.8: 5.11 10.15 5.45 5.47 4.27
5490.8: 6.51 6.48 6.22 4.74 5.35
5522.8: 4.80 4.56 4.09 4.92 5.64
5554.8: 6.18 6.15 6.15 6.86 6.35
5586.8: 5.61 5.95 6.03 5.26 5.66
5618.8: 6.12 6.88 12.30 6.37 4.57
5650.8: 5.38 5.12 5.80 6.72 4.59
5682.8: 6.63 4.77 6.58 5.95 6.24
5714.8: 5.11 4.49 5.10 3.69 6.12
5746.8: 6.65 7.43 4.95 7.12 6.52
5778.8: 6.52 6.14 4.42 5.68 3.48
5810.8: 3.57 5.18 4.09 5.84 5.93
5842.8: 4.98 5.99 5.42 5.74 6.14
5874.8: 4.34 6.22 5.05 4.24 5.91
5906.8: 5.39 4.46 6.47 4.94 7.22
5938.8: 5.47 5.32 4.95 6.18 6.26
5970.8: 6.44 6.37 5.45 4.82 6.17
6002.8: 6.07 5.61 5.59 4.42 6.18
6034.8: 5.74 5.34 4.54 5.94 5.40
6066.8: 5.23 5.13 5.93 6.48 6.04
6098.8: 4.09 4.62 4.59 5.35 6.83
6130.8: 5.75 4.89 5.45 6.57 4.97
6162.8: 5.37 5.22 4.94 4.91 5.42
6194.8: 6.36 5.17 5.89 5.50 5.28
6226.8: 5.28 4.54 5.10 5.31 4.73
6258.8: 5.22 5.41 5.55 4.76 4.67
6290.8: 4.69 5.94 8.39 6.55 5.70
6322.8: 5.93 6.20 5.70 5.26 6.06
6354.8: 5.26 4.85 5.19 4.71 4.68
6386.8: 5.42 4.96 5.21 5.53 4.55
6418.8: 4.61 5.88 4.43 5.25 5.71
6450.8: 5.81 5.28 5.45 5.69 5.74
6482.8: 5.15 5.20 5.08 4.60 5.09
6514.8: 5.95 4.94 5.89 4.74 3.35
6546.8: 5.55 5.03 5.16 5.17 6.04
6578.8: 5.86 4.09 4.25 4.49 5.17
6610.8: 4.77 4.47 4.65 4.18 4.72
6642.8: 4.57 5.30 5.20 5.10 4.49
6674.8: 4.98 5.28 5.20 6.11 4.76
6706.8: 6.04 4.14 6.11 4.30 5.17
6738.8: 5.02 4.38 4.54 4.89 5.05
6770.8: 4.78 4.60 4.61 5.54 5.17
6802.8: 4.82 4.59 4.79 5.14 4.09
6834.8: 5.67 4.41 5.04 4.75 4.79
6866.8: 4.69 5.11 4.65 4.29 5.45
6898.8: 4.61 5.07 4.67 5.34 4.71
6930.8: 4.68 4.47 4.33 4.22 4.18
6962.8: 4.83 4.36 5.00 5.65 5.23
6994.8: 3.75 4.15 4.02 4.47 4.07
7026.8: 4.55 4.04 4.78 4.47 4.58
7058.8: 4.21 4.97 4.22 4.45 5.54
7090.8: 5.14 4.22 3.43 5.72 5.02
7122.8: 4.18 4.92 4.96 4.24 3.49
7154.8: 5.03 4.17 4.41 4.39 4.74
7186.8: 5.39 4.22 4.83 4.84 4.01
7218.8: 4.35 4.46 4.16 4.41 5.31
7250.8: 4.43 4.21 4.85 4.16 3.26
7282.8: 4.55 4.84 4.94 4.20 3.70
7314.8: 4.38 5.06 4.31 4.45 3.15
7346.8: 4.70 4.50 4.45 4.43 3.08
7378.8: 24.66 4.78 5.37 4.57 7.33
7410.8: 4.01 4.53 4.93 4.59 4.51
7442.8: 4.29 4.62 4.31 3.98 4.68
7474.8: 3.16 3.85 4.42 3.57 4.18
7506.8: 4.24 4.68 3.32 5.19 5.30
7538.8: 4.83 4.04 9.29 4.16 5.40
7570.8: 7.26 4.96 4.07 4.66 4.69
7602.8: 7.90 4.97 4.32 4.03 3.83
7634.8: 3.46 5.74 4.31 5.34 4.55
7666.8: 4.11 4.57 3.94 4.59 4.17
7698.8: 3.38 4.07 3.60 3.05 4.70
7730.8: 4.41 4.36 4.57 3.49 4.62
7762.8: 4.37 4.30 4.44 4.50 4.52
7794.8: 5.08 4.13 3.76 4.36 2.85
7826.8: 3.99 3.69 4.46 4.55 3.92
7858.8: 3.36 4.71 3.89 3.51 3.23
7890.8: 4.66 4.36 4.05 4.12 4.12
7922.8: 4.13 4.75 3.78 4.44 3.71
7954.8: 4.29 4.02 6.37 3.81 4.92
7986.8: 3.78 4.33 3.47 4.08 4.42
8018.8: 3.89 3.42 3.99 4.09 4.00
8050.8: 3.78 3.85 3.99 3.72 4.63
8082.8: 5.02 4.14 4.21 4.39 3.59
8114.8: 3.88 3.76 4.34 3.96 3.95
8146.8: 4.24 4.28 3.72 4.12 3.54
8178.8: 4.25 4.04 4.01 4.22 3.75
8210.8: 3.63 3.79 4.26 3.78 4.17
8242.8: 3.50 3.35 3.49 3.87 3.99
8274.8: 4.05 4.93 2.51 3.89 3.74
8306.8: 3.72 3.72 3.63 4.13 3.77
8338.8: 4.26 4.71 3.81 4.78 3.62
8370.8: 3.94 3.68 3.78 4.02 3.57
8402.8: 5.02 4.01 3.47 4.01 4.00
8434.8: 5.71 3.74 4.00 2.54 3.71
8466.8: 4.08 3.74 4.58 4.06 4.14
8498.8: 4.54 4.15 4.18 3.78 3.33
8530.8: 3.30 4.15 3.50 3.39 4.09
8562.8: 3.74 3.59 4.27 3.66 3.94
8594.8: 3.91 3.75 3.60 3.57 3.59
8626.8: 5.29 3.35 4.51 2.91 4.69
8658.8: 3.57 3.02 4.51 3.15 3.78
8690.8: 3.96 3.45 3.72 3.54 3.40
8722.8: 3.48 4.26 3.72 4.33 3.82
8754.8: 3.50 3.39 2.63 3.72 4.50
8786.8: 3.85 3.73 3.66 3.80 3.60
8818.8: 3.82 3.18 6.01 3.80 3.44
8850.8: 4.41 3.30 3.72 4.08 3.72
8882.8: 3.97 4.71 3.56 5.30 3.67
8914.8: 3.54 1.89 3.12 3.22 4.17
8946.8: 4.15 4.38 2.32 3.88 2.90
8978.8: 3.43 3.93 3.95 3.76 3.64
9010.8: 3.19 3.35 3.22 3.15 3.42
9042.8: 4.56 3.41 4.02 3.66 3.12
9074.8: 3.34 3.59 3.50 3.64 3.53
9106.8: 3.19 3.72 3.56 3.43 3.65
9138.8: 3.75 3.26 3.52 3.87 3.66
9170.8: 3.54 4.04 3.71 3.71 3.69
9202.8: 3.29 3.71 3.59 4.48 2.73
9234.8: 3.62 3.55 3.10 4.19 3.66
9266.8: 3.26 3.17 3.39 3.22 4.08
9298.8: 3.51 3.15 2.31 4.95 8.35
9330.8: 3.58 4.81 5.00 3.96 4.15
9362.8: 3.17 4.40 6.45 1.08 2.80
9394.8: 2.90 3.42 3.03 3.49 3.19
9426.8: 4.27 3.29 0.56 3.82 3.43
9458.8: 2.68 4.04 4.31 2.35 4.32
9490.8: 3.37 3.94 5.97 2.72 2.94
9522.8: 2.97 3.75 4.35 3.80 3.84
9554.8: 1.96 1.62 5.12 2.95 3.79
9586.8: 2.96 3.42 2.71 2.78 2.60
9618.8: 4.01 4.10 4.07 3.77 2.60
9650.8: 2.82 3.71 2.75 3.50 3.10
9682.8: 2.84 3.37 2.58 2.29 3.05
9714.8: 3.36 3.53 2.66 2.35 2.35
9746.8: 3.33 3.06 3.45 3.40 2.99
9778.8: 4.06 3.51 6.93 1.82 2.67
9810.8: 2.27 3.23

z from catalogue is 0.124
